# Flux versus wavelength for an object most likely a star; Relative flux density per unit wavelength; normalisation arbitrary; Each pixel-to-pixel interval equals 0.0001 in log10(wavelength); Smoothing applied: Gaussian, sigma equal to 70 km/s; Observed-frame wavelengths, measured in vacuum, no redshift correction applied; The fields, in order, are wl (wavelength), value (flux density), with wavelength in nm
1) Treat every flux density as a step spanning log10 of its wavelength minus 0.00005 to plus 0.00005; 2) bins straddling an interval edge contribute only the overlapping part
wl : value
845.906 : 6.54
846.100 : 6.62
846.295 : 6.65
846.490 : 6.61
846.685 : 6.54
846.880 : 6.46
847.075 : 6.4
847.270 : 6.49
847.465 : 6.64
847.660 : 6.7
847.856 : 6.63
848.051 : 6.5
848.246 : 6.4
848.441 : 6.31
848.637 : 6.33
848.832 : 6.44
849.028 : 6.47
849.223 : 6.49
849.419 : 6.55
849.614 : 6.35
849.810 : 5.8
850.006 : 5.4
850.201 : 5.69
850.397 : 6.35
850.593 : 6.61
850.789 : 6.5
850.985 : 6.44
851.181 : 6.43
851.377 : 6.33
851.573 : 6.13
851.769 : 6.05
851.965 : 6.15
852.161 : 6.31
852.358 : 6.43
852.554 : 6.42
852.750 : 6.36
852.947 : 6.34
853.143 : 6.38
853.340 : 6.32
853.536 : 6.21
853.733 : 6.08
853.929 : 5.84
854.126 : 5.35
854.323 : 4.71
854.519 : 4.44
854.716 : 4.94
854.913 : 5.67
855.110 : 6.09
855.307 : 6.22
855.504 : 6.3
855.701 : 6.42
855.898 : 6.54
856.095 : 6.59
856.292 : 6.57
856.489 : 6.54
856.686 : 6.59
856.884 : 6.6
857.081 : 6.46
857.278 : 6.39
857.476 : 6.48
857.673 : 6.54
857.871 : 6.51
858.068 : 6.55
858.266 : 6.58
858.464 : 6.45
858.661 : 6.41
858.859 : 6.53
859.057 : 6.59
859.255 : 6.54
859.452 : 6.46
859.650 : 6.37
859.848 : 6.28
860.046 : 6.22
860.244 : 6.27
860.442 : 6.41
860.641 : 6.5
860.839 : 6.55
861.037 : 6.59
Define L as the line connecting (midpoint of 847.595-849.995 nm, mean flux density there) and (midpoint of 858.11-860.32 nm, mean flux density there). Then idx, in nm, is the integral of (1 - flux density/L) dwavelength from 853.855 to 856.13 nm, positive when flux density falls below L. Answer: 0.24 nm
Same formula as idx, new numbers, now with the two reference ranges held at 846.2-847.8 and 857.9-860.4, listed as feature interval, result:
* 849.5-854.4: 0.29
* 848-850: 0.07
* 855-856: 0.03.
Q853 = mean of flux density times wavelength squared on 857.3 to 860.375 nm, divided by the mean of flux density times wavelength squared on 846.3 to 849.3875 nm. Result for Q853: 1.02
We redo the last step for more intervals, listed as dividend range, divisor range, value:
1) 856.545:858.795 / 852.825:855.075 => 1.16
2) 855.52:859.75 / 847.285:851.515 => 1.04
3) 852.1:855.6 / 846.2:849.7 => 0.92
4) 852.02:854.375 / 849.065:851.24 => 0.98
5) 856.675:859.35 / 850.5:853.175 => 1.04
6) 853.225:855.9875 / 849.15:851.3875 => 0.94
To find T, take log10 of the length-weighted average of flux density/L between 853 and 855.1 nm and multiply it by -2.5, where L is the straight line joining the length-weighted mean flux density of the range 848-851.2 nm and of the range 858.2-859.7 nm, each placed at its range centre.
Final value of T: 0.14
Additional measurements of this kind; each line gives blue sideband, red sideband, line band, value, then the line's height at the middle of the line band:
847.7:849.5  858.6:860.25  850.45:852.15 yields 0.021 mag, 6.45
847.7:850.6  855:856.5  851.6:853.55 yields 0.008 mag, 6.34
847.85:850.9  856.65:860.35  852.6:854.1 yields 0.032 mag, 6.37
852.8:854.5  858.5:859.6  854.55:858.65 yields -0.020 mag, 6.21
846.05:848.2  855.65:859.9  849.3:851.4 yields 0.055 mag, 6.54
